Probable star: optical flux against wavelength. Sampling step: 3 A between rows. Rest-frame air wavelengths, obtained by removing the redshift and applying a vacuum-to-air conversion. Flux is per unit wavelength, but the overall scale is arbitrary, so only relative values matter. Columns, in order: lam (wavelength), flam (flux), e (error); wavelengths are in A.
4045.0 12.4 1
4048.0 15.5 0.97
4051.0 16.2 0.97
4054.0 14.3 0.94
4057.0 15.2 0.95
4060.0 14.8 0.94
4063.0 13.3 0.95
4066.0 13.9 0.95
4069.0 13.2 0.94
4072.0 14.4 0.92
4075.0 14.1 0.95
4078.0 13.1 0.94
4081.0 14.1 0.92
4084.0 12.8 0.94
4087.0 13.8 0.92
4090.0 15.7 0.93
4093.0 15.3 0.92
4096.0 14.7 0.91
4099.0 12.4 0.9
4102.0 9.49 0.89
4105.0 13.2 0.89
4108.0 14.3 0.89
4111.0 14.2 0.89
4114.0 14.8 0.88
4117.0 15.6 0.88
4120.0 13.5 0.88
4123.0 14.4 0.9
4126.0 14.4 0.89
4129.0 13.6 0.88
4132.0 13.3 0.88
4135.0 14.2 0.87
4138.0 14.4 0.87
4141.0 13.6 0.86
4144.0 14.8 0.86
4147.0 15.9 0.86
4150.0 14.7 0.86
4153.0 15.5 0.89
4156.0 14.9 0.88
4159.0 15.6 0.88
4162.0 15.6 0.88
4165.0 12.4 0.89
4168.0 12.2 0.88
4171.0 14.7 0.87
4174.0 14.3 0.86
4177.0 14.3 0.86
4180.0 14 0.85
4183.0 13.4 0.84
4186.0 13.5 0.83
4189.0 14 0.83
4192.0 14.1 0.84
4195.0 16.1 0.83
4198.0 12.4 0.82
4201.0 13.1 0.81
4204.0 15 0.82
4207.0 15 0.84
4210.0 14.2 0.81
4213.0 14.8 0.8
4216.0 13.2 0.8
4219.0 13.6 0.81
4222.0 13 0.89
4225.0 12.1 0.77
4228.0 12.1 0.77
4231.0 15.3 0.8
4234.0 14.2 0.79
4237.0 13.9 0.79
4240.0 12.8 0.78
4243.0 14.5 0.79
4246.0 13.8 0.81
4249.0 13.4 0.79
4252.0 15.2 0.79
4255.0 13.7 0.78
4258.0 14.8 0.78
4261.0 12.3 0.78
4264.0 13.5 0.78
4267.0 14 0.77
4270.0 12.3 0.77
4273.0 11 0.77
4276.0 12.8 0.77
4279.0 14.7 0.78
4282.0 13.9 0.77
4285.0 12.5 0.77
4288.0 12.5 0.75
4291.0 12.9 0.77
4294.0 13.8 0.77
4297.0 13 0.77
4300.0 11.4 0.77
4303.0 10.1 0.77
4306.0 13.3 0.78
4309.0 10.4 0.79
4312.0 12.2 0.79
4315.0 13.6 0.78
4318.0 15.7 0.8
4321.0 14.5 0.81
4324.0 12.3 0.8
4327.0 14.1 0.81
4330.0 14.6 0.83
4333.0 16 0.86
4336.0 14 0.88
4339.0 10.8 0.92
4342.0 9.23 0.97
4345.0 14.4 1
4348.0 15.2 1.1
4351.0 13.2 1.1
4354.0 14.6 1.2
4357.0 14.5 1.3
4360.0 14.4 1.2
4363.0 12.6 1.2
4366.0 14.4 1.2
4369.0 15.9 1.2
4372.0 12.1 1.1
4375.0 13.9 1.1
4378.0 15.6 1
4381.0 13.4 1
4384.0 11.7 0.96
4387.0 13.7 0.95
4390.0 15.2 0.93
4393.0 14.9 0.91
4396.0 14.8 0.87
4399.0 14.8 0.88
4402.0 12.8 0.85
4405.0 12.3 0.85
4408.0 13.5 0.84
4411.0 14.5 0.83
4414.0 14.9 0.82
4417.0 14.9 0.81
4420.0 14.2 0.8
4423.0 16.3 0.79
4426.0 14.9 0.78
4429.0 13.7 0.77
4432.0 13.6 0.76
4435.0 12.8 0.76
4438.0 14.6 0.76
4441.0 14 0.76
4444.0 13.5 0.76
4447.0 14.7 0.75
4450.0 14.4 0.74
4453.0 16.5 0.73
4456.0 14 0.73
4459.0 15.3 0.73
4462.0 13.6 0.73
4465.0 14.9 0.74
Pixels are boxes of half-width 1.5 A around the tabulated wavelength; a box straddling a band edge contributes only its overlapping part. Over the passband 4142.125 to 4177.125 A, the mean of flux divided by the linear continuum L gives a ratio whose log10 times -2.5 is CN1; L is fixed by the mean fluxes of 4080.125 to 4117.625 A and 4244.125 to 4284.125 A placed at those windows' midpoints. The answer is -0.07 mag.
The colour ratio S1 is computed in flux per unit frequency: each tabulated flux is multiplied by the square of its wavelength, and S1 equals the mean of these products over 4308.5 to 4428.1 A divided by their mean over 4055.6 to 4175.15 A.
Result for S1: 1.1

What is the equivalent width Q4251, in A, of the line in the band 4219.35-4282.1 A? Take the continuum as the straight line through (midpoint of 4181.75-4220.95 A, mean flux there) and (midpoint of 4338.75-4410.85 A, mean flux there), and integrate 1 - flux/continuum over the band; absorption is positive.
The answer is 2.1 A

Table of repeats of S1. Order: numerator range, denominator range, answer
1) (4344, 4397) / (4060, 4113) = 1.18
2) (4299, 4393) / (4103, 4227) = 1.04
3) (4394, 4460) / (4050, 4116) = 1.21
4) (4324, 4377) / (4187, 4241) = 1.06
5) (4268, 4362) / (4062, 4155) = 1.03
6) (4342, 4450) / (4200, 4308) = 1.12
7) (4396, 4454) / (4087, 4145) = 1.18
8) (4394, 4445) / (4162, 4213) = 1.13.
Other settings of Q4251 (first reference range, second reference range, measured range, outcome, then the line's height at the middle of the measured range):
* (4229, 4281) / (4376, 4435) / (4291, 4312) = 2.6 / 13.8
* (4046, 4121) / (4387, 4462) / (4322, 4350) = 1.7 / 14.3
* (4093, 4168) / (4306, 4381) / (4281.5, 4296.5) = 0.8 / 13.8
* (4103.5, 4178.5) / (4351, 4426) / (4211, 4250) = 1.8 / 14.3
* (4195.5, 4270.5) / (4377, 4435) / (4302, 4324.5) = 1.8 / 13.9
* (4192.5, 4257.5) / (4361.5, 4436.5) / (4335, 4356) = 1.4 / 14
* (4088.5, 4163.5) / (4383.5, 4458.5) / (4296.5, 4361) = 4.7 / 14.3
